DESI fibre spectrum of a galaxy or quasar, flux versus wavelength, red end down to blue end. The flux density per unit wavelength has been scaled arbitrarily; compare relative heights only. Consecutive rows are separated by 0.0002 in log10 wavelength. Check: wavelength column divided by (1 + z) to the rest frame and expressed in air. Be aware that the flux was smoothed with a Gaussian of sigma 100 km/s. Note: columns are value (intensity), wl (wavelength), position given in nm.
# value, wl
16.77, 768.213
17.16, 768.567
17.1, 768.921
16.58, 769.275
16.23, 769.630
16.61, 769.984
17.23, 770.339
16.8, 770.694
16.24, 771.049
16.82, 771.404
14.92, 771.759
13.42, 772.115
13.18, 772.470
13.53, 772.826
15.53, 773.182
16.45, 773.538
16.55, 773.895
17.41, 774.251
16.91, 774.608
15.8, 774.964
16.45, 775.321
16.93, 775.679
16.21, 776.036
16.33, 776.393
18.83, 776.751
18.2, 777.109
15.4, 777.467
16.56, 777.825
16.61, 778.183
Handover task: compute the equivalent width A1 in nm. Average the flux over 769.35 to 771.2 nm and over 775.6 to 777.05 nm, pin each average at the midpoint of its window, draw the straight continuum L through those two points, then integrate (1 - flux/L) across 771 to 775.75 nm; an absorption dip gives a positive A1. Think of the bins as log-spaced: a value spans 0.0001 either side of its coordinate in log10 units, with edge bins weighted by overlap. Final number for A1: 0.34 nm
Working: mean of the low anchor 16.6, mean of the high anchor 17.2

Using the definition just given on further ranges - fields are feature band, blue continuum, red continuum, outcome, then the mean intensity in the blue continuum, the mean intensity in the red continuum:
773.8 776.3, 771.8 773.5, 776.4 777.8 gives -0.12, 14.2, 17.2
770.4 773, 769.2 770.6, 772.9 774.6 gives 0.23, 16.7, 16.3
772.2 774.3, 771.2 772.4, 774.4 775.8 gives 0.06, 14.9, 16.5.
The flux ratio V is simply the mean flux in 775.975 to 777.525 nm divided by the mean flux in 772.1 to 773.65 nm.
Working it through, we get 1.2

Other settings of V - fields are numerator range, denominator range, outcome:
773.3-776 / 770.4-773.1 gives 1.10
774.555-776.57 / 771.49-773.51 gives 1.14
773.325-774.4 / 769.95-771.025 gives 1.00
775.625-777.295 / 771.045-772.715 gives 1.18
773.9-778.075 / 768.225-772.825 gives 1.05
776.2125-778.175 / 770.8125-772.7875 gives 1.14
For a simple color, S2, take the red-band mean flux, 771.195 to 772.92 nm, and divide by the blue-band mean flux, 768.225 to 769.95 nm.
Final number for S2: 0.9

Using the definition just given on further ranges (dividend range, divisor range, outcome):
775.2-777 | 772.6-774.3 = 1.08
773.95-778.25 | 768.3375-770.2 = 1.00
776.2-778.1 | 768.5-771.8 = 1.03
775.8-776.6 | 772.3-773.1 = 1.21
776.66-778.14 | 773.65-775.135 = 1.03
